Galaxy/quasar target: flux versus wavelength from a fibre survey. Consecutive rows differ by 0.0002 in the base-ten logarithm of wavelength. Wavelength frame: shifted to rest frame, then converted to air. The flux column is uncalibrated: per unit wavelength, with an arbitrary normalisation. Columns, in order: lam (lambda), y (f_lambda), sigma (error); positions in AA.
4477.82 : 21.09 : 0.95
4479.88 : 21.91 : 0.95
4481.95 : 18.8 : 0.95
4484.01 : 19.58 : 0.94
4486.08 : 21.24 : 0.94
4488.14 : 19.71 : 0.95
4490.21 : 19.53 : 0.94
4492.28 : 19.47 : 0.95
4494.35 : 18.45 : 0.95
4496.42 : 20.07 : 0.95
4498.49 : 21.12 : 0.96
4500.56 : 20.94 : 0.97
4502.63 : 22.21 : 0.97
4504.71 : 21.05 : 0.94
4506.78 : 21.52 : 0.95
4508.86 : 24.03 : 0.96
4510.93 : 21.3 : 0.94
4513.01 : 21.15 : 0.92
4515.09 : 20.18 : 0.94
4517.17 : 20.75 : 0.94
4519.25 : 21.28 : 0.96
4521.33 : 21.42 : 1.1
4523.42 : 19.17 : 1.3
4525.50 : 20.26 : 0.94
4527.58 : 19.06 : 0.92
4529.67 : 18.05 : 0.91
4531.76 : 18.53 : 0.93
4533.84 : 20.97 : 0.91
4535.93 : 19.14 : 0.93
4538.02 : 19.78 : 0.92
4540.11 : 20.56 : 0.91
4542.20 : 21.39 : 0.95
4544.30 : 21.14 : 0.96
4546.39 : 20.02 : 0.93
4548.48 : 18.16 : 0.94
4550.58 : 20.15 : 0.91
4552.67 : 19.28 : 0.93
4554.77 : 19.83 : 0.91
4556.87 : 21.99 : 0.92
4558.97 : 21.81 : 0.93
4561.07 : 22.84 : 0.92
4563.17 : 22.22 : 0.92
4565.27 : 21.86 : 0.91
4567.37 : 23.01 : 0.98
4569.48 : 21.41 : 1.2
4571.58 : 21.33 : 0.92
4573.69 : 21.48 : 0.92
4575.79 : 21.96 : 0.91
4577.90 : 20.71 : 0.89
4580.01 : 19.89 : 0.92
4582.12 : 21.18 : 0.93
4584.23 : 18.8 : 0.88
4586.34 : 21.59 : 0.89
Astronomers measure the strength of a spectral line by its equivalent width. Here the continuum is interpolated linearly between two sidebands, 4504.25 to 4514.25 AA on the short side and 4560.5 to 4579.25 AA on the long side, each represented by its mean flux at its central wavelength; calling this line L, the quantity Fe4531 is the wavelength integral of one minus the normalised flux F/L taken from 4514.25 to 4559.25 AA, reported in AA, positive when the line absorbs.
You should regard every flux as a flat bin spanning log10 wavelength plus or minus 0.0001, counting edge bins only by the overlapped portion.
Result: 3.5 AA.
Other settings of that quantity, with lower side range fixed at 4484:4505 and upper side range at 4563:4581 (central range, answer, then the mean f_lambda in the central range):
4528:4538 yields 0.81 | 19.2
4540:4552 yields 0.53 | 20.2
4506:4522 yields -0.65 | 21.5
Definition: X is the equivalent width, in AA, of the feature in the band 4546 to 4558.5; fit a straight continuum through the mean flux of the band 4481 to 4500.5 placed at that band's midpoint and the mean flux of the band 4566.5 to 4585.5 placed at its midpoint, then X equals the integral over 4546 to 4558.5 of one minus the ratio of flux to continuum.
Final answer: 0.4 AA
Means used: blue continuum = 19.8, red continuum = 21.1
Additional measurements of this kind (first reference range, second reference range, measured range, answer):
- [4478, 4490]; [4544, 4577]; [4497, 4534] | -0.15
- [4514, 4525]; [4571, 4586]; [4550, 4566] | -0.44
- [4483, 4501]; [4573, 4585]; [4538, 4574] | -0.93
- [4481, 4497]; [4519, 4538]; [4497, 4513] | -1.64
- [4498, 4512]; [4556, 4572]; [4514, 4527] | 0.83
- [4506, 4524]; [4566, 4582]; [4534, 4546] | 0.50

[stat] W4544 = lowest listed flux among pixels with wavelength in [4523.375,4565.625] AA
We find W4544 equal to 18.05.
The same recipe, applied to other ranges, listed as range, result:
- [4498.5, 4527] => 19.17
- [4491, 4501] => 18.45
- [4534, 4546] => 19.14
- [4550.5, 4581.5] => 19.28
